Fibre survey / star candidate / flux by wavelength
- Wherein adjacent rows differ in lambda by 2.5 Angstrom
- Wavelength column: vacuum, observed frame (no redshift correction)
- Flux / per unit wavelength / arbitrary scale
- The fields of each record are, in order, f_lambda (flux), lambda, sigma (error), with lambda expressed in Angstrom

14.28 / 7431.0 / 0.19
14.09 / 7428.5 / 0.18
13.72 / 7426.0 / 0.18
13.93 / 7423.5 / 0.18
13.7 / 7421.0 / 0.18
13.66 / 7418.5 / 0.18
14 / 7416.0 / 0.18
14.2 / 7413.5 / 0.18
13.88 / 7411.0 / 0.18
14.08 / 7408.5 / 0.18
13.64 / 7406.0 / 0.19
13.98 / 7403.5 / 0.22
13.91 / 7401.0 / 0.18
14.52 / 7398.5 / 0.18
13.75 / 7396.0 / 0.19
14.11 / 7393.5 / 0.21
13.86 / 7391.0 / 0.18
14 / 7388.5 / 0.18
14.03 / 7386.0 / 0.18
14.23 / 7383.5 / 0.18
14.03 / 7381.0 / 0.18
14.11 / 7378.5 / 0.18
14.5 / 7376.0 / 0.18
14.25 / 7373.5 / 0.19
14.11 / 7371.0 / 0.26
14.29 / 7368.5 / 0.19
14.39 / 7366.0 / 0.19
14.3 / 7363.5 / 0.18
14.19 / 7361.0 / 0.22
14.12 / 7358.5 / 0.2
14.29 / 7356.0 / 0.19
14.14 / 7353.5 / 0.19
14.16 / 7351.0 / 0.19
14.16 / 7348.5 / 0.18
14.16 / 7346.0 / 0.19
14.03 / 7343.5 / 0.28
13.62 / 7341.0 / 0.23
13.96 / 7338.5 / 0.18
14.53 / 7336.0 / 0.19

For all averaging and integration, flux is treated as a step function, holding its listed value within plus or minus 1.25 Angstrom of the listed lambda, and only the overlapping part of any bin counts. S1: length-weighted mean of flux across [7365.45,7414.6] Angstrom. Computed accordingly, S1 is 14.1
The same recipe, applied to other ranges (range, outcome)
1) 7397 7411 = 14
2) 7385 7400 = 14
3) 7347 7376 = 14.2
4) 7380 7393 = 14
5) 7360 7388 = 14.2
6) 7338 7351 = 14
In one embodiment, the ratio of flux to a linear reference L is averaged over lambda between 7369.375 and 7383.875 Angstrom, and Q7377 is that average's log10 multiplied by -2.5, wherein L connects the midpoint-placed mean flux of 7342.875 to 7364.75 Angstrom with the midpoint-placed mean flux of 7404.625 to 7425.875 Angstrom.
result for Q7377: -0.01 mag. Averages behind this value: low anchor 14.2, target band 14.2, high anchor 13.9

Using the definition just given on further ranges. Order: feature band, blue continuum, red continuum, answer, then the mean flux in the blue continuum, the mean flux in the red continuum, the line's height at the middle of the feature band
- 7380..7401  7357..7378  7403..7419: 0.00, 14.3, 13.9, 14.1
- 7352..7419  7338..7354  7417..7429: -0.01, 14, 13.8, 13.9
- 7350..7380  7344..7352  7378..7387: -0.01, 14.1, 14.1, 14.1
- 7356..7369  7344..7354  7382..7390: -0.01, 14.1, 14.1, 14.1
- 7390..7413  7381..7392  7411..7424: 0.00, 14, 13.9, 14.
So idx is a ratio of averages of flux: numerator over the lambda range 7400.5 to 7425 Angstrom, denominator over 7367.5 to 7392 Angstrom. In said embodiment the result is 0.98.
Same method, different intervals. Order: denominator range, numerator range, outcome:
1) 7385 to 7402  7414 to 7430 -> 0.99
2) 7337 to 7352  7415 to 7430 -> 0.99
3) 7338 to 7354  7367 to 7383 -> 1.01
